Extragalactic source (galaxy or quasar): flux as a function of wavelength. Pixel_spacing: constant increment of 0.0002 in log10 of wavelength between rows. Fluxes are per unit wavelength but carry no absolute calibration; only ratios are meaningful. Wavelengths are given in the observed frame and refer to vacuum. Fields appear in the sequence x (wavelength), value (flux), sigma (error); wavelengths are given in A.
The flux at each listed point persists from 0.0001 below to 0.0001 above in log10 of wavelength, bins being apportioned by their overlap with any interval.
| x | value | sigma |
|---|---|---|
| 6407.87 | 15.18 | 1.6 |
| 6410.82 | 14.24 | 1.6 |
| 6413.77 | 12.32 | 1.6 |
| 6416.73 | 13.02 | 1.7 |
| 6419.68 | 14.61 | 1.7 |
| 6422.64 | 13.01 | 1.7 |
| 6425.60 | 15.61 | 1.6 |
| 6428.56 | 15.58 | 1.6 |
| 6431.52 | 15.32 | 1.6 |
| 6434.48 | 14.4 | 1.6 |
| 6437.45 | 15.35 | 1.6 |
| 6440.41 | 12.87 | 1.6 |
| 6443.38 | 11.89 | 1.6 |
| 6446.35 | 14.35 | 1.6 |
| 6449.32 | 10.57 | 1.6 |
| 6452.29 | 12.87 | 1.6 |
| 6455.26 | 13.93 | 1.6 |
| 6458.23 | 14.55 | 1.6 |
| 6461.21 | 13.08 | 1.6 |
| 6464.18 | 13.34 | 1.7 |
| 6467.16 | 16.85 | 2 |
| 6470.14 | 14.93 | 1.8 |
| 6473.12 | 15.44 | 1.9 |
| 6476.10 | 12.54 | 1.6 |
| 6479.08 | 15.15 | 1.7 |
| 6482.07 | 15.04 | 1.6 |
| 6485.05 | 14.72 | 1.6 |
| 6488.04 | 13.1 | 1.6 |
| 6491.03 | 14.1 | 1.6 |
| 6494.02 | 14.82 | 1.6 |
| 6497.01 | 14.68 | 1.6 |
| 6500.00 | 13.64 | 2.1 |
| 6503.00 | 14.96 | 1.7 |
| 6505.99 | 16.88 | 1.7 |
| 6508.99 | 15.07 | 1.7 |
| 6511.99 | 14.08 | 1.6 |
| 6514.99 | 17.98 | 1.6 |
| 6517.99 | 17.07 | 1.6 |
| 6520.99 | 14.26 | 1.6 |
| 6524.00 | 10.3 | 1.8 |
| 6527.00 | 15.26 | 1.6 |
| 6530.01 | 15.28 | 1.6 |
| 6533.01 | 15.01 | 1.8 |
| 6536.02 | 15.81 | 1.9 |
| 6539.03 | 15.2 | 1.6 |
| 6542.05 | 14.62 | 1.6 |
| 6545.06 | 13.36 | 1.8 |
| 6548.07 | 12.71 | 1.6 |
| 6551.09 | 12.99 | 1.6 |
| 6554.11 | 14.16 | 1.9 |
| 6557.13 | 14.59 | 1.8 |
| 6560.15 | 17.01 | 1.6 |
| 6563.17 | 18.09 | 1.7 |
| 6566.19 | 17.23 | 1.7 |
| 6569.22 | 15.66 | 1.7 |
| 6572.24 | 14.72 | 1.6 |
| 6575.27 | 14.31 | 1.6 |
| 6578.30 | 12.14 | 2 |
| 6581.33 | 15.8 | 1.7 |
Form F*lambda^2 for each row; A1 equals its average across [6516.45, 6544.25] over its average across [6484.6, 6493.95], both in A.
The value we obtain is 1.06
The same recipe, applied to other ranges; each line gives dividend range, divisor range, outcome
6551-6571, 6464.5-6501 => 1.12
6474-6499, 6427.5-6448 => 1.02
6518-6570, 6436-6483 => 1.10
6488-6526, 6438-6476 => 1.09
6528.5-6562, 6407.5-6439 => 1.06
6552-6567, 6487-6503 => 1.15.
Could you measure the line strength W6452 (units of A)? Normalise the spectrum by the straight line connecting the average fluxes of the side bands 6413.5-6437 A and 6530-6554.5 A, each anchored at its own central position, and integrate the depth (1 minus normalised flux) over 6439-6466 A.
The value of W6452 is 2.4 A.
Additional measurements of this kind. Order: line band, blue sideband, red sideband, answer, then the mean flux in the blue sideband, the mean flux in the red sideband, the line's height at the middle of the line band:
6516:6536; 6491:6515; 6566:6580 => 0.2 A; 15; 14.6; 14.9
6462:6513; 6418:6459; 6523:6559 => -2.2 A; 13.9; 14.2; 14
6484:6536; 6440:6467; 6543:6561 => -4.2 A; 13.2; 14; 13.7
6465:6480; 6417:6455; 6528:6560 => -0.9 A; 13.8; 14.5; 14.1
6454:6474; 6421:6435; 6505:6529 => 0.5 A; 14.8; 15.1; 14.9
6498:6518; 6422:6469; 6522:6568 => -1.5 A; 14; 14.8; 14.5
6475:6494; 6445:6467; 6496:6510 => 0.3 A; 13.5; 15.1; 14.4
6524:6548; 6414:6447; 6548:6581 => 0.5 A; 14.1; 15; 14.8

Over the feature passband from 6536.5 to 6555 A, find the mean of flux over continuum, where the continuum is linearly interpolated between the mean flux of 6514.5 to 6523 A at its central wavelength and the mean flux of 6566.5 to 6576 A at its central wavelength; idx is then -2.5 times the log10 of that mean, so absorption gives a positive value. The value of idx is 0.119 mag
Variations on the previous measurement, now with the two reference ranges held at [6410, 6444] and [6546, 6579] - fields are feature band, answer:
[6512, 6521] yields -0.13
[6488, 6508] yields -0.02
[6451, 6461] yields 0.04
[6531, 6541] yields -0.04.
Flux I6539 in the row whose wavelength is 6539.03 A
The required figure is 15.2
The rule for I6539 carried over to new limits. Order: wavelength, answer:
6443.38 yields 11.89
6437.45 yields 15.35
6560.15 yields 17.01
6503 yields 14.96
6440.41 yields 12.87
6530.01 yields 15.28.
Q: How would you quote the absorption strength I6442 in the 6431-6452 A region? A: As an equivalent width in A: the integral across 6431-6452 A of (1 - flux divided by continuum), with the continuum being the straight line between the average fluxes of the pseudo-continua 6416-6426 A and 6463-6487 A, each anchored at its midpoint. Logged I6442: 1.2 A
